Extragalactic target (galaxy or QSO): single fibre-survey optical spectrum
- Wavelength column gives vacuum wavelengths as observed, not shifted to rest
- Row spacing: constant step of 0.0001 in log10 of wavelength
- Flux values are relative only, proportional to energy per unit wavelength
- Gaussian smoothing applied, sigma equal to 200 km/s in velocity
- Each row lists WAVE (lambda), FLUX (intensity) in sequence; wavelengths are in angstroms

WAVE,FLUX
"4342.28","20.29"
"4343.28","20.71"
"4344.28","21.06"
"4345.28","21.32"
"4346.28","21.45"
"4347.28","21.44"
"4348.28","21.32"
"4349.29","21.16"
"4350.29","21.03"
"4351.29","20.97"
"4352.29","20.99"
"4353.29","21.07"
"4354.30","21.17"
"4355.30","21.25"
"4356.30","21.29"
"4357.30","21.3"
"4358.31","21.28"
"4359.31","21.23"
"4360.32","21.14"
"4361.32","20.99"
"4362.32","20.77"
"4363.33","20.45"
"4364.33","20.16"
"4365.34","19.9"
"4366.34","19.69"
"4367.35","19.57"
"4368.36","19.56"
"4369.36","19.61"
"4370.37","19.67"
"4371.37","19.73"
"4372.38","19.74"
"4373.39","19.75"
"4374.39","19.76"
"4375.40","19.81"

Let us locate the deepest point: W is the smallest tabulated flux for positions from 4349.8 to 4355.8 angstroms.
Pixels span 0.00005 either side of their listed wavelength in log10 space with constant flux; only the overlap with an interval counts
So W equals 20.97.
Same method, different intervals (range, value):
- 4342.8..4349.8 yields 20.71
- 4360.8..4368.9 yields 19.56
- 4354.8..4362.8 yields 20.77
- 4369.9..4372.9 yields 19.67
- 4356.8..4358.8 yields 21.28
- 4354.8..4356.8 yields 21.25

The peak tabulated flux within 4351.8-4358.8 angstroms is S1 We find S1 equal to 21.3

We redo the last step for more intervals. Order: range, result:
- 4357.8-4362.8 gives 21.28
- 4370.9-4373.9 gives 19.75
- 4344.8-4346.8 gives 21.45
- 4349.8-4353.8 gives 21.07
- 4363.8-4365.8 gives 20.16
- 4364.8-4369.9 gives 19.9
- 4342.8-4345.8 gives 21.32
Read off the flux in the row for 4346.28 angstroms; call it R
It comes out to 21.45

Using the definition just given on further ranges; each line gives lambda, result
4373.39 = 19.75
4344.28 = 21.06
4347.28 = 21.44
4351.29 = 20.97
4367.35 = 19.57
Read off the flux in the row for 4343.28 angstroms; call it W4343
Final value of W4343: 20.71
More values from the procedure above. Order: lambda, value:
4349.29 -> 21.16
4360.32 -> 21.14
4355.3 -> 21.25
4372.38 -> 19.74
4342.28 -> 20.29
